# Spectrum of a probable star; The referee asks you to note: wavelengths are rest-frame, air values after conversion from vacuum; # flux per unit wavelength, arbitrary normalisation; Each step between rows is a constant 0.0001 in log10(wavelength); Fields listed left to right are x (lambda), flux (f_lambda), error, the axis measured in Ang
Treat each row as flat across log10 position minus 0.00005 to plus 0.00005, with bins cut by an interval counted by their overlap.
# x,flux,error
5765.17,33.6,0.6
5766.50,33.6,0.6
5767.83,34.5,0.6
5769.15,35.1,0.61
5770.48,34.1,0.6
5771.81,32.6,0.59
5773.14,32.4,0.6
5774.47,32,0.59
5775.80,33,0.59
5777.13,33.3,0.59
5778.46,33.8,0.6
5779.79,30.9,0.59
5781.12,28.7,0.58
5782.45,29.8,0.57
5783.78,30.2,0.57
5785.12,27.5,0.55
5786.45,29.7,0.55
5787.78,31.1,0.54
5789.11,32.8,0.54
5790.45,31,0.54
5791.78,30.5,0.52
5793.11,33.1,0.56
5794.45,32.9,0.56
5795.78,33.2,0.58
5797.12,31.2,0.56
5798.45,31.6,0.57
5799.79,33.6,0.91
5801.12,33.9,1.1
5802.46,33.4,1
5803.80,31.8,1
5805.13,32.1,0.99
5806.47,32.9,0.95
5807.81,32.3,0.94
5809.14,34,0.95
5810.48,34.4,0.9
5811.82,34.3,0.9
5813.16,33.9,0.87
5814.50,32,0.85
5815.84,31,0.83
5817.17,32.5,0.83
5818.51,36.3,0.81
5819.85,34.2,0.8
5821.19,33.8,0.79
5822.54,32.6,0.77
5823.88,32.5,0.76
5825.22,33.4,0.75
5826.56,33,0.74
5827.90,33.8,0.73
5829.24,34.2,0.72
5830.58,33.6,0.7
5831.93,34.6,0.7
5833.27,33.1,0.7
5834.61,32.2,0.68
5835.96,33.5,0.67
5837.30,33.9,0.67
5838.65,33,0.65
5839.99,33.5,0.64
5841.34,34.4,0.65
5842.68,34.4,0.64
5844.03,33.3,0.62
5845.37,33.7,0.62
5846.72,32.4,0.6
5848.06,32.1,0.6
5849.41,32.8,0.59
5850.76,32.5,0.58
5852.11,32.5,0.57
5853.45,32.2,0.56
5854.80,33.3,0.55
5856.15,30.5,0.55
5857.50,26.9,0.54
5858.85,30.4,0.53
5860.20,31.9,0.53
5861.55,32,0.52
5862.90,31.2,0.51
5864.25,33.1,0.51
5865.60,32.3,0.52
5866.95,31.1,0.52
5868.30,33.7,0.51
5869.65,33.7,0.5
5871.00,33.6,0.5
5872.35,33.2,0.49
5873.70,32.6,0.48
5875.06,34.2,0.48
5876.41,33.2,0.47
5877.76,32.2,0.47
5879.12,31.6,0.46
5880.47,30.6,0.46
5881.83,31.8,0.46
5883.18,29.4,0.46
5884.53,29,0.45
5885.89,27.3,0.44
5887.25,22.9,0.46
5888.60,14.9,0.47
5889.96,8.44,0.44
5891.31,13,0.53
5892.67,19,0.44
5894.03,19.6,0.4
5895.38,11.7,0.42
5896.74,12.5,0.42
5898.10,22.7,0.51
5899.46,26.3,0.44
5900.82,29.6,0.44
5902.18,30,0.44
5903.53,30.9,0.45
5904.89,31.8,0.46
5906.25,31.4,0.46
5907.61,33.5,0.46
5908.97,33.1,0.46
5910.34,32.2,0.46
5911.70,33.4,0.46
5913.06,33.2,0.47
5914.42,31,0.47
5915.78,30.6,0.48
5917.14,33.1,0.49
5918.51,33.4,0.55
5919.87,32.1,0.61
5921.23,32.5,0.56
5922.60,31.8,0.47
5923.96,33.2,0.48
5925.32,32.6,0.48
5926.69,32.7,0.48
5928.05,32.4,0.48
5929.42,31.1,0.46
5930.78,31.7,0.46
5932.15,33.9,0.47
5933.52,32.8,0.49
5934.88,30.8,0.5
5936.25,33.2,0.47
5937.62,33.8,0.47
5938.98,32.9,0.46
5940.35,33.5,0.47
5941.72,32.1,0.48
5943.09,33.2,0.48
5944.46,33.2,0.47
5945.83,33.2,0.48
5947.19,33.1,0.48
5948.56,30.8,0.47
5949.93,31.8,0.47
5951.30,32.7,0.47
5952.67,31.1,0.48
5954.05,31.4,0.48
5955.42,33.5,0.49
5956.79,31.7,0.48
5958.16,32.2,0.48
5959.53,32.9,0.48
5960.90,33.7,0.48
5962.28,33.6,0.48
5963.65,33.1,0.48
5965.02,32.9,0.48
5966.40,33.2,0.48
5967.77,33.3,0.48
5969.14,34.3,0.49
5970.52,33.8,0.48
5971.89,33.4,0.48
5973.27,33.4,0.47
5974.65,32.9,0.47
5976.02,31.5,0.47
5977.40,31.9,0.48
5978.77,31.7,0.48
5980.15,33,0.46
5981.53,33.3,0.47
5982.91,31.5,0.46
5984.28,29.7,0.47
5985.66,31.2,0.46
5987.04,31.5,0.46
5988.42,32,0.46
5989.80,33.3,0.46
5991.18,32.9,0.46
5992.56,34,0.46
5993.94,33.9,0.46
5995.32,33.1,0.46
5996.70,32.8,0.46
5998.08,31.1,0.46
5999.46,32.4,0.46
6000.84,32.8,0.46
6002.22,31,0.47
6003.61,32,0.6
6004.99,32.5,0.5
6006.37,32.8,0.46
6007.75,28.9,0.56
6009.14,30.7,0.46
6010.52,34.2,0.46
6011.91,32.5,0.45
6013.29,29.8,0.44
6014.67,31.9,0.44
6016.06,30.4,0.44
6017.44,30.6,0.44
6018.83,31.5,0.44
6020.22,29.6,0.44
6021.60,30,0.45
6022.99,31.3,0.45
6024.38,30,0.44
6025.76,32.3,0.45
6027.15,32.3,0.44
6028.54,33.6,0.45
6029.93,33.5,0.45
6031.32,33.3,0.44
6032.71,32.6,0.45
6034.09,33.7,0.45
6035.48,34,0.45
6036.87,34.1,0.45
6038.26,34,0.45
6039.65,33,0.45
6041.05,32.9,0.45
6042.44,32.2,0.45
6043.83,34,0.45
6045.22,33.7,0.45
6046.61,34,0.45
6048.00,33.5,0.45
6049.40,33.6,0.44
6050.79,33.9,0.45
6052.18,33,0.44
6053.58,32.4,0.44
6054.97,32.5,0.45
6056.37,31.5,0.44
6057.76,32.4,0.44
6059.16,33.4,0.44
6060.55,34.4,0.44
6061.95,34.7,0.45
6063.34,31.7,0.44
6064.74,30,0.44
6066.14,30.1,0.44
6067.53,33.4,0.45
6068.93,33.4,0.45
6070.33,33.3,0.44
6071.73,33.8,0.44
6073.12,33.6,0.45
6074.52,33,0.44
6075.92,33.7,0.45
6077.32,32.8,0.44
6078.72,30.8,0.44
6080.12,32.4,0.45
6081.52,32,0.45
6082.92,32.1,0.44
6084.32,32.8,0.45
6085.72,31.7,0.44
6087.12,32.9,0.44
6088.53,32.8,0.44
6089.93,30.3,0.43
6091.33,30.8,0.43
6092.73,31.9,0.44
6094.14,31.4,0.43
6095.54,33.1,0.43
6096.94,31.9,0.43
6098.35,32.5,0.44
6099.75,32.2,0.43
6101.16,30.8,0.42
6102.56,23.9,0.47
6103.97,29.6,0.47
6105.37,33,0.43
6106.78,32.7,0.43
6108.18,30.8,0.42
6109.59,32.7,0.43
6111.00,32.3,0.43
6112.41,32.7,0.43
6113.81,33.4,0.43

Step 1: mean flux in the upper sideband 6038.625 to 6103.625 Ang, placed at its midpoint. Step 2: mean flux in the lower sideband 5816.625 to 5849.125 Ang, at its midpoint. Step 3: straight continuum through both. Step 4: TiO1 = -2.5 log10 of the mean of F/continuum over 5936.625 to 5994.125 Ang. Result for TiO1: 0.01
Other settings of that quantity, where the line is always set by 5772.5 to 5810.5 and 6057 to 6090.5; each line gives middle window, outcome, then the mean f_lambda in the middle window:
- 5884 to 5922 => 0.22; 26.4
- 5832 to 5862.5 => -0.02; 32.5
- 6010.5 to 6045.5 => 0.01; 32.3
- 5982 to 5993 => 0.01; 32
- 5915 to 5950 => -0.01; 32.5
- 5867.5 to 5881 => -0.03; 32.9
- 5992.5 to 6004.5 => 0.00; 32.5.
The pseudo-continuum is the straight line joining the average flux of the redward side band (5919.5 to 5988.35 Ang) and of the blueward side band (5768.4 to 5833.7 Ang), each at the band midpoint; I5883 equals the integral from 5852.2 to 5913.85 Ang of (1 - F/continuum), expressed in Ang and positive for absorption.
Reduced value 7.69 Ang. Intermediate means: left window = 32.6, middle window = 28.5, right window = 32.5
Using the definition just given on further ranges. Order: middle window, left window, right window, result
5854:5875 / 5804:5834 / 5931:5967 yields 0.7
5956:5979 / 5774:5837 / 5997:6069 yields -0.4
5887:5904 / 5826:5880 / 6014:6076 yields 6.7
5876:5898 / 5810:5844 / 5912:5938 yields 6.7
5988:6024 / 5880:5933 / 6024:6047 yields 0.2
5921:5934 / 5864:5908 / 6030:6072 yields -1.7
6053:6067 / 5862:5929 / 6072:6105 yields -0.4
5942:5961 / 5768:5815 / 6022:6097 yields 0.1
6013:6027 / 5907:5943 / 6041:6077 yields 0.9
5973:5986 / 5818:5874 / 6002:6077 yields 0.2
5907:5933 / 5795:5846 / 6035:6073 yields 0.5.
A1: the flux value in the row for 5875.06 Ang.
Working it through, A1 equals 34.2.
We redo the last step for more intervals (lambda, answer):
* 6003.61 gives 32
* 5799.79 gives 33.6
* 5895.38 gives 11.7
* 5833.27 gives 33.1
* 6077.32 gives 32.8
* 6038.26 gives 34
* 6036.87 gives 34.1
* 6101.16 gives 30.8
